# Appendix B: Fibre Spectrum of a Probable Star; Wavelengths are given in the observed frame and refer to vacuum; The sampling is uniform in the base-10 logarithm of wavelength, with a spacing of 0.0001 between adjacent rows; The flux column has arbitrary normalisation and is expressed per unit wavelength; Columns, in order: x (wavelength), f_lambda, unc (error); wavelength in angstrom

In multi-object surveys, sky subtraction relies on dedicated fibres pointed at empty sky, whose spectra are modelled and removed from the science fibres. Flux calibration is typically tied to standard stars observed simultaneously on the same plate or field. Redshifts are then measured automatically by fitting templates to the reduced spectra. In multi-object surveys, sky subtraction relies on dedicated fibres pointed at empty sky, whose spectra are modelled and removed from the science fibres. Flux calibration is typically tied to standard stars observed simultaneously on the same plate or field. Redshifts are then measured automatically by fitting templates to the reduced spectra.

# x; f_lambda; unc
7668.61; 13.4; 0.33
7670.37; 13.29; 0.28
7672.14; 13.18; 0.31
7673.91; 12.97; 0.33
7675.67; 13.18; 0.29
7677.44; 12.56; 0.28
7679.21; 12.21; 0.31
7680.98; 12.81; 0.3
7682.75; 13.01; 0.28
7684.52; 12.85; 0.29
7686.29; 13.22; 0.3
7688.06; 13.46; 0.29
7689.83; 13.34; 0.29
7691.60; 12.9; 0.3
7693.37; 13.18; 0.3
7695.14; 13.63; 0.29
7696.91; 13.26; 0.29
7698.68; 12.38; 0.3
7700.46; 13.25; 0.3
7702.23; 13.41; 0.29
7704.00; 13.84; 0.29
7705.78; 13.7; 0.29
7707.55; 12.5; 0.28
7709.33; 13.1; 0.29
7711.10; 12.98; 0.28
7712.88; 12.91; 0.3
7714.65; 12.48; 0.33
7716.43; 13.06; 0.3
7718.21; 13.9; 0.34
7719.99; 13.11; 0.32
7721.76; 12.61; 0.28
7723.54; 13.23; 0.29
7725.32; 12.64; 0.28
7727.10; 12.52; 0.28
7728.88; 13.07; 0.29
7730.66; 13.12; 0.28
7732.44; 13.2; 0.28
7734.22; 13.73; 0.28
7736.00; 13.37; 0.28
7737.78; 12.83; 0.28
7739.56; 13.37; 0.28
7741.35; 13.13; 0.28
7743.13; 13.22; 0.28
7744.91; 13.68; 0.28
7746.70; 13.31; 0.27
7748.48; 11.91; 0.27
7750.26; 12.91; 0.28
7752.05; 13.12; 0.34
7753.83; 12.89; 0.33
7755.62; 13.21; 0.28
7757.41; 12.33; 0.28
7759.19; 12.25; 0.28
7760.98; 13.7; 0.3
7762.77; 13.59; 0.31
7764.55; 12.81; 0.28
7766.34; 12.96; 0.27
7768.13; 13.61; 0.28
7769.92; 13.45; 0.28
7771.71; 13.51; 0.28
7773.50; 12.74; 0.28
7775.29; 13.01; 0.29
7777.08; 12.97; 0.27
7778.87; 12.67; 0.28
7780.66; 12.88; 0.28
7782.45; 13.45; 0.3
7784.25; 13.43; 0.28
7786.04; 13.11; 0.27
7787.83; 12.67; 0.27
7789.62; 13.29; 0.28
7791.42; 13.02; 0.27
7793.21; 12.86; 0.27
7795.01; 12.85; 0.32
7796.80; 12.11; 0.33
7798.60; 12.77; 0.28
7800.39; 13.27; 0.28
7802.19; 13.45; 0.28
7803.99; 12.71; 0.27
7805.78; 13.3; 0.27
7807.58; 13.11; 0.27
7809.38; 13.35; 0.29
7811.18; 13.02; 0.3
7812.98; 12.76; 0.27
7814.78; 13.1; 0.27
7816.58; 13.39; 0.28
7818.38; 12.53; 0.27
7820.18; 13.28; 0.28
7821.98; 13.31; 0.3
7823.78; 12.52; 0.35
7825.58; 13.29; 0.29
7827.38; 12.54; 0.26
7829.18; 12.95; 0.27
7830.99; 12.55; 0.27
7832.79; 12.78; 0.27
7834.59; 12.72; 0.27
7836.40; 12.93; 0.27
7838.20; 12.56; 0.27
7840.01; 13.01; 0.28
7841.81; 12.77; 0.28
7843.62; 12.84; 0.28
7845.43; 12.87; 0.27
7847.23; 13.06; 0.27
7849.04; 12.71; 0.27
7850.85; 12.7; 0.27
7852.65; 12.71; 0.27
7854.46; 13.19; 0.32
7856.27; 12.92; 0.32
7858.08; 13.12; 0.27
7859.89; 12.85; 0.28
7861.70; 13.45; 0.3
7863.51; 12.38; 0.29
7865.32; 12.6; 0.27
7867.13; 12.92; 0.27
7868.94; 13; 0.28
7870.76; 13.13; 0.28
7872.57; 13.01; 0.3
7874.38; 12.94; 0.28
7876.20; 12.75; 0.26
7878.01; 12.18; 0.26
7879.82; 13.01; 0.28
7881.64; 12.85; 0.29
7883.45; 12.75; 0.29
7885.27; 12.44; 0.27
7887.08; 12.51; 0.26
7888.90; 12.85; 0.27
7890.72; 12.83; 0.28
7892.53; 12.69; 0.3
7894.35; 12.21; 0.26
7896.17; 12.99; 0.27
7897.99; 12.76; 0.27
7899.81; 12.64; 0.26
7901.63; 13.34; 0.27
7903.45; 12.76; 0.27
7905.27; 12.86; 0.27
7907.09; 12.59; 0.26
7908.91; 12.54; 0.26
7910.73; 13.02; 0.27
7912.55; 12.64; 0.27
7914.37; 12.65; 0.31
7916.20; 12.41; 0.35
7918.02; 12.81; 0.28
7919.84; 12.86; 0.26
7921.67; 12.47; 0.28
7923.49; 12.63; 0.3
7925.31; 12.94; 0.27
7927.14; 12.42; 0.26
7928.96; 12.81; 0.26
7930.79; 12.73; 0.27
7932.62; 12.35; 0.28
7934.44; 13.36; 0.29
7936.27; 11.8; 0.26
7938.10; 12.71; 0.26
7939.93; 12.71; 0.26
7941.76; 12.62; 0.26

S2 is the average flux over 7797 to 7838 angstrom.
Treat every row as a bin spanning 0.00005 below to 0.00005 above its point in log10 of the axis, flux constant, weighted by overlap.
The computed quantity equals 13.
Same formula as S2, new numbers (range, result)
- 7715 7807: 13.1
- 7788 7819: 13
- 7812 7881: 12.9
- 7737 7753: 13.1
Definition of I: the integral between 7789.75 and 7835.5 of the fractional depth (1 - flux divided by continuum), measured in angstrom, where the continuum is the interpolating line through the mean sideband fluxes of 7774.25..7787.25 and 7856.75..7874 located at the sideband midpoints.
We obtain 0.2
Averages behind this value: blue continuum 13.1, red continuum 12.9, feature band 12.9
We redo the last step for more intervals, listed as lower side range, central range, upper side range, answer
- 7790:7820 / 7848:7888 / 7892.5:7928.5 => 0.0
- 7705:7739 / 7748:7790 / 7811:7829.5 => 0.0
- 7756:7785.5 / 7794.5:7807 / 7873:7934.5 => 0.1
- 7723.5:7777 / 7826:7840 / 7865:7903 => 0.1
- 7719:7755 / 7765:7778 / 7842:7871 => -0.2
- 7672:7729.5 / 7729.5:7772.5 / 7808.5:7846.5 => -0.5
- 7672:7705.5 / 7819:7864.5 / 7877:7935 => -0.2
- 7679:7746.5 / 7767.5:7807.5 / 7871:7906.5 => -0.2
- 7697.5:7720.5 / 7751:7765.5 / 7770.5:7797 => 0.1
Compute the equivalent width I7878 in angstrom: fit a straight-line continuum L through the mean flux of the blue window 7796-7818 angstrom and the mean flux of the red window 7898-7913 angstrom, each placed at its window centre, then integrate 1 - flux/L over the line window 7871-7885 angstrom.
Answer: 0.1 angstrom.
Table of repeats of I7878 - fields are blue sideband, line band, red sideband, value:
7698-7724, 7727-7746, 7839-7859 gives -0.2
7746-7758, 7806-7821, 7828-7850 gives -0.3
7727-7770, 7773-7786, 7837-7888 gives 0.0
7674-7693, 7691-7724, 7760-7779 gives -0.3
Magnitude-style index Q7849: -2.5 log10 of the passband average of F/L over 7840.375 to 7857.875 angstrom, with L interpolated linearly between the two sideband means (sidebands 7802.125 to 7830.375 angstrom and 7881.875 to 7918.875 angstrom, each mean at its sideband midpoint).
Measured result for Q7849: 0.00 mag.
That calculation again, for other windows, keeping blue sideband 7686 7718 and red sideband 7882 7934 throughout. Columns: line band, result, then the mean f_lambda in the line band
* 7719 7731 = 0.018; 12.9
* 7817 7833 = 0.000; 12.9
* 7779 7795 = -0.007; 13.1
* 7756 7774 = -0.007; 13.1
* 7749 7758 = 0.015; 12.9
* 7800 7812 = -0.019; 13.2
